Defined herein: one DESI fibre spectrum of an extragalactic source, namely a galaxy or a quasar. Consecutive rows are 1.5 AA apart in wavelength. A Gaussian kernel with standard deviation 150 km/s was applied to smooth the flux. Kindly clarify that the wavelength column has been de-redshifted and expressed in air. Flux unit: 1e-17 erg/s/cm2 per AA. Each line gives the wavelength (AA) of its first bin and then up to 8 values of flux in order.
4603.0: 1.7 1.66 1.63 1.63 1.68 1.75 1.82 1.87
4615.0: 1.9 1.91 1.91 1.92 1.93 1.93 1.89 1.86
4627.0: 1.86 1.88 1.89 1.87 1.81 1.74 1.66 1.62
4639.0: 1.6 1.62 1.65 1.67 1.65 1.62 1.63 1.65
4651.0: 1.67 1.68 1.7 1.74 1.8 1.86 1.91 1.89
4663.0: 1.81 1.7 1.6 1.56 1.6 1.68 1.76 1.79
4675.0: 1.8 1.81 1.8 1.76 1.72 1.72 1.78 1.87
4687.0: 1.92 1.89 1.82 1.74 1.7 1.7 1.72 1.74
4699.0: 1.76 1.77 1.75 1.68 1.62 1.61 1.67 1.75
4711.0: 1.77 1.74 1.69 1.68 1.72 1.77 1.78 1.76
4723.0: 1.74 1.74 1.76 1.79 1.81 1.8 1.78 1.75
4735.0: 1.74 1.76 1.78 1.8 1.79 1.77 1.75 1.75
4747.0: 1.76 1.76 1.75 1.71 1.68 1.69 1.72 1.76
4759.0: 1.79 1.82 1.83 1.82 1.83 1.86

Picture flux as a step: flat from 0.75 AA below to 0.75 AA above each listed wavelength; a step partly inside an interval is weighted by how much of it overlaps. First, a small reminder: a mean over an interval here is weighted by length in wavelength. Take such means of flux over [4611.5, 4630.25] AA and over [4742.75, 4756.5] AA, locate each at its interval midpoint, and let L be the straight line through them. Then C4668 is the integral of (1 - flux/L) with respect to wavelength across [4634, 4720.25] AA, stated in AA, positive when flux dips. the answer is 4.5 AA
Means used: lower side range 1.89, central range 1.73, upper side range 1.73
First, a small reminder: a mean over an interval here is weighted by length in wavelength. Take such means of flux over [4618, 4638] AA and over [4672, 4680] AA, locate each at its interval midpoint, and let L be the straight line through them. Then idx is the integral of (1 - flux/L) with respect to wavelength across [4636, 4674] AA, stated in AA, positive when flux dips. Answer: 2.4 AA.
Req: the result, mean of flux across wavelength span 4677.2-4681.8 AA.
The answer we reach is 1.76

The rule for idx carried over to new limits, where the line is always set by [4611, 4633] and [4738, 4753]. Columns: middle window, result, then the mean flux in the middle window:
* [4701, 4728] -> 0.99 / 1.72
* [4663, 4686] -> 1.24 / 1.73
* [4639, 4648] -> 1.09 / 1.64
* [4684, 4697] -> 0.15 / 1.79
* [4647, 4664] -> 0.87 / 1.76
